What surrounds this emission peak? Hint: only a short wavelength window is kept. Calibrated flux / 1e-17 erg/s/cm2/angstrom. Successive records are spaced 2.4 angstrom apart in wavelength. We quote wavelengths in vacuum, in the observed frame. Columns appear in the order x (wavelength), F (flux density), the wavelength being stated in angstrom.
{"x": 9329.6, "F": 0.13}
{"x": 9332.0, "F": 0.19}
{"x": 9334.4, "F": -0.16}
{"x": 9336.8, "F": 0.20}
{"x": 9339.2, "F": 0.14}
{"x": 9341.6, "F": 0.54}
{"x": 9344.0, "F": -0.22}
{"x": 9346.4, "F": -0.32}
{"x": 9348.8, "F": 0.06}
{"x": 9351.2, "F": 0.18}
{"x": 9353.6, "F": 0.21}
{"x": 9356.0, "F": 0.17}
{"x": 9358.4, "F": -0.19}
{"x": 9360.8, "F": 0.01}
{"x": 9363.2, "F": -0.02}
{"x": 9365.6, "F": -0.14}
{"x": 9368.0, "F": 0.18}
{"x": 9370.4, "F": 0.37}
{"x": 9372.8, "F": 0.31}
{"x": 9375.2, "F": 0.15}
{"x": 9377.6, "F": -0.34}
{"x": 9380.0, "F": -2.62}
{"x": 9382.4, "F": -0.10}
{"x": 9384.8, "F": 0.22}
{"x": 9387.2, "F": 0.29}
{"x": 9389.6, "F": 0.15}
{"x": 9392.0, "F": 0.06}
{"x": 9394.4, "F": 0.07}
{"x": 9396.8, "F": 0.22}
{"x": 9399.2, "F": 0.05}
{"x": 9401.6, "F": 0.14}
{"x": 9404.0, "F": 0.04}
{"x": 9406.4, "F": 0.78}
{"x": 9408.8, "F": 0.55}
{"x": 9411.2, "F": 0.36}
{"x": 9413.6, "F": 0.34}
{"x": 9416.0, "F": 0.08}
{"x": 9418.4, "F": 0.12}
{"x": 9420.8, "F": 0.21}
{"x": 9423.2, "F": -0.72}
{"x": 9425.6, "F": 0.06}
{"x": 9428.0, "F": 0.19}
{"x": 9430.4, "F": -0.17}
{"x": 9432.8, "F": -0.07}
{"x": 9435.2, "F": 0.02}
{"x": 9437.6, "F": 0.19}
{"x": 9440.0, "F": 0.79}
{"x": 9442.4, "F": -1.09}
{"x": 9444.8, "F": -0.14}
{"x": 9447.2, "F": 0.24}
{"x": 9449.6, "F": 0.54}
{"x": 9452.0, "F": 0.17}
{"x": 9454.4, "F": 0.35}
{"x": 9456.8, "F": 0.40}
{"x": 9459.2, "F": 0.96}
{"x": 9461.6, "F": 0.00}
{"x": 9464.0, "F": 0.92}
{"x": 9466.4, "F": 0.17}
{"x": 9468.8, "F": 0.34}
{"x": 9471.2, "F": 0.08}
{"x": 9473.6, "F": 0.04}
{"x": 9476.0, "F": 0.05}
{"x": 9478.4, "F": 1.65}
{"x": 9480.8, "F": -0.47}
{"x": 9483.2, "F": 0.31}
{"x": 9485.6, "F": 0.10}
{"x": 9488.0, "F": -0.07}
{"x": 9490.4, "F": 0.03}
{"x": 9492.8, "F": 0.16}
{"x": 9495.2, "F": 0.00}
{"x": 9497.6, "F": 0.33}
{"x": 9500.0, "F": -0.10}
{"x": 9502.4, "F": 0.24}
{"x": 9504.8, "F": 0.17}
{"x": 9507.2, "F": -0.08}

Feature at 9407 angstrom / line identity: Hbeta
